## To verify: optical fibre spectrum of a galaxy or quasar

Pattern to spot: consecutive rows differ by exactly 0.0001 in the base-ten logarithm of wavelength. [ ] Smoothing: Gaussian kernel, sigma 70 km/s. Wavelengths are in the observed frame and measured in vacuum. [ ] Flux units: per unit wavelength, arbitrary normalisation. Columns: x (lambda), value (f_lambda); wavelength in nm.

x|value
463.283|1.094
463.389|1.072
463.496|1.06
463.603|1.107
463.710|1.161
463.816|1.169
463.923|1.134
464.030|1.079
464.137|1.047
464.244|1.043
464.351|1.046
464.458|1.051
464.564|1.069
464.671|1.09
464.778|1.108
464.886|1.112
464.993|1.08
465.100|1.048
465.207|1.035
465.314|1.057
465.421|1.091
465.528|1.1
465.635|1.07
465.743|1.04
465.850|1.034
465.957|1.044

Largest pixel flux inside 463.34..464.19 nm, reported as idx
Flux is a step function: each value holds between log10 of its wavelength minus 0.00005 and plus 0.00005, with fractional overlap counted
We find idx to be 1.169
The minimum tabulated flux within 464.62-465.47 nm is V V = 1.035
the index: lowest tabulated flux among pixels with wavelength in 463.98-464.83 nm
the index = 1.043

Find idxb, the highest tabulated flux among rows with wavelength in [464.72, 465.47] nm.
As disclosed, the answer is 1.112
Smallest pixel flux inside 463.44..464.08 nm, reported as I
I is 1.06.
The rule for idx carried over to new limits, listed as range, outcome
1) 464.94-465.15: 1.08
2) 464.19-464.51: 1.051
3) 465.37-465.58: 1.1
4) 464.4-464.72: 1.09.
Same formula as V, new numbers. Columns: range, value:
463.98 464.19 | 1.047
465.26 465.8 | 1.04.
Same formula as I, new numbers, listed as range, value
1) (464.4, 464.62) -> 1.051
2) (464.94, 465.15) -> 1.048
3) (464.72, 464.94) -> 1.108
